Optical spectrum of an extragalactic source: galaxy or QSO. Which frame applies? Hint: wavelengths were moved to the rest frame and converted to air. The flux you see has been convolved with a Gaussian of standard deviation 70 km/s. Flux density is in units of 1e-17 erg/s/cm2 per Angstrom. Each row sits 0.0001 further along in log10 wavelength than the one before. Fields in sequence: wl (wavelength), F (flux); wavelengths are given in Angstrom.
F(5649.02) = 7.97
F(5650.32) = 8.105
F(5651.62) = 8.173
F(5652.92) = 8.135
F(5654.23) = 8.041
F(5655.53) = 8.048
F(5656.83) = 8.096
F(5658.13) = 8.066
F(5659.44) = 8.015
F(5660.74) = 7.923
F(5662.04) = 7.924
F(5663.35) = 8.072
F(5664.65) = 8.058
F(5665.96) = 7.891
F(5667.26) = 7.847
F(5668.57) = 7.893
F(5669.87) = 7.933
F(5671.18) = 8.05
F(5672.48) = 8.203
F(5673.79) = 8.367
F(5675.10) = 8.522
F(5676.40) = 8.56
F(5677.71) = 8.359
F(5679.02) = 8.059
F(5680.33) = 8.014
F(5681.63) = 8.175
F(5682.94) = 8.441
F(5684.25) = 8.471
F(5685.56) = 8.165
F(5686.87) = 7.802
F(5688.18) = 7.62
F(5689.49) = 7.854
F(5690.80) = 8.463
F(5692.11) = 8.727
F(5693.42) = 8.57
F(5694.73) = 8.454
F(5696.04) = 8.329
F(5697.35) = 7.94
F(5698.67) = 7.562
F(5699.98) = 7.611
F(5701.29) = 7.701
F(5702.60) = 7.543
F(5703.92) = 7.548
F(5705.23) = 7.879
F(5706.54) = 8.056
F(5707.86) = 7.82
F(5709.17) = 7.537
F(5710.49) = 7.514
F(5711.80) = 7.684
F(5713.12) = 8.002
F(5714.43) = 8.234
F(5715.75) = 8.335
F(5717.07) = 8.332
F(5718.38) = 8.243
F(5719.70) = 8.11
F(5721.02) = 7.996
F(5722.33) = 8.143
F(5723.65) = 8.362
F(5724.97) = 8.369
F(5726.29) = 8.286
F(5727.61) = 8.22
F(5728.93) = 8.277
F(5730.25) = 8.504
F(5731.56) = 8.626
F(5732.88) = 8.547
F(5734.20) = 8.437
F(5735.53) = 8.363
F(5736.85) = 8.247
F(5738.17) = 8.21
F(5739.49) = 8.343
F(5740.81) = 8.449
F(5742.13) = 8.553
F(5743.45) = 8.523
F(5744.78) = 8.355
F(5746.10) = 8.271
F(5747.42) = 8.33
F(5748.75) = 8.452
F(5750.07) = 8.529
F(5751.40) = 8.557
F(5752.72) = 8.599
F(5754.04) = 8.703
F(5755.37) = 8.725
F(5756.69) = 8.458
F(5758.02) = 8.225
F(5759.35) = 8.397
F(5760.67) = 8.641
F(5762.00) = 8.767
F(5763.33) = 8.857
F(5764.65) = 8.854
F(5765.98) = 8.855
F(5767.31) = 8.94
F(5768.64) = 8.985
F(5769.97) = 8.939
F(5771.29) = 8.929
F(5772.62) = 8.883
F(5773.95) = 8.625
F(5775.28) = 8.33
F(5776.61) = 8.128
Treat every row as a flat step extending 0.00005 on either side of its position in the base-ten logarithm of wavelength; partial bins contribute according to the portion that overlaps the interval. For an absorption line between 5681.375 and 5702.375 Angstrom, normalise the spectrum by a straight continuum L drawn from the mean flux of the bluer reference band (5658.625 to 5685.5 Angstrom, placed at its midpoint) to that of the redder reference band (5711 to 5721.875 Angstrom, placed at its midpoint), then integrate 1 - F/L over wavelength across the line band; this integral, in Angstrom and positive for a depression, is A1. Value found 0.1 Angstrom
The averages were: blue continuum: 8.14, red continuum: 8.11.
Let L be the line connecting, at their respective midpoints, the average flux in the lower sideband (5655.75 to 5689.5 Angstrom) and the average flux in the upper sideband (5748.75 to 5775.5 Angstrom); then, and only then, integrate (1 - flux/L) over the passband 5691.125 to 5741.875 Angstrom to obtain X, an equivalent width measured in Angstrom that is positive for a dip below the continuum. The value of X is 1.5 Angstrom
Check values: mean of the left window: 8.1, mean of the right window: 8.69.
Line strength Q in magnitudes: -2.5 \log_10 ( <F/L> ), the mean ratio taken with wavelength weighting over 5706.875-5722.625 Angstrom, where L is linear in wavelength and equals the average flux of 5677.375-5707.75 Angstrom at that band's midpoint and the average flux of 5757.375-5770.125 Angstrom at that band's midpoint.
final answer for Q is 0.036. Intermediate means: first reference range 8.05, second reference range 8.74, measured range 7.99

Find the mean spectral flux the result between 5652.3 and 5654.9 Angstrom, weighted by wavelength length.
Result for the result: 8.07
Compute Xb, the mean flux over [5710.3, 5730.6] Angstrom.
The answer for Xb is 8.17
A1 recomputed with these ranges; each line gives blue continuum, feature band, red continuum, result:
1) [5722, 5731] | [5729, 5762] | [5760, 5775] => 0.4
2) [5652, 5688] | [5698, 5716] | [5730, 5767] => 1.1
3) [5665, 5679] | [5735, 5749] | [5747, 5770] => 0.3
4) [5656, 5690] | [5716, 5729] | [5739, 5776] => 0.2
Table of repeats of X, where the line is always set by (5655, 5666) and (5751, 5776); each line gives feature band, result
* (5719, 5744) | 0.4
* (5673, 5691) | -0.1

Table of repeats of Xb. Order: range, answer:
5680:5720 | 8.02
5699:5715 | 7.76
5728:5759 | 8.44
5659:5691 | 8.1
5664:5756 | 8.19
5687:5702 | 8.07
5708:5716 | 7.86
